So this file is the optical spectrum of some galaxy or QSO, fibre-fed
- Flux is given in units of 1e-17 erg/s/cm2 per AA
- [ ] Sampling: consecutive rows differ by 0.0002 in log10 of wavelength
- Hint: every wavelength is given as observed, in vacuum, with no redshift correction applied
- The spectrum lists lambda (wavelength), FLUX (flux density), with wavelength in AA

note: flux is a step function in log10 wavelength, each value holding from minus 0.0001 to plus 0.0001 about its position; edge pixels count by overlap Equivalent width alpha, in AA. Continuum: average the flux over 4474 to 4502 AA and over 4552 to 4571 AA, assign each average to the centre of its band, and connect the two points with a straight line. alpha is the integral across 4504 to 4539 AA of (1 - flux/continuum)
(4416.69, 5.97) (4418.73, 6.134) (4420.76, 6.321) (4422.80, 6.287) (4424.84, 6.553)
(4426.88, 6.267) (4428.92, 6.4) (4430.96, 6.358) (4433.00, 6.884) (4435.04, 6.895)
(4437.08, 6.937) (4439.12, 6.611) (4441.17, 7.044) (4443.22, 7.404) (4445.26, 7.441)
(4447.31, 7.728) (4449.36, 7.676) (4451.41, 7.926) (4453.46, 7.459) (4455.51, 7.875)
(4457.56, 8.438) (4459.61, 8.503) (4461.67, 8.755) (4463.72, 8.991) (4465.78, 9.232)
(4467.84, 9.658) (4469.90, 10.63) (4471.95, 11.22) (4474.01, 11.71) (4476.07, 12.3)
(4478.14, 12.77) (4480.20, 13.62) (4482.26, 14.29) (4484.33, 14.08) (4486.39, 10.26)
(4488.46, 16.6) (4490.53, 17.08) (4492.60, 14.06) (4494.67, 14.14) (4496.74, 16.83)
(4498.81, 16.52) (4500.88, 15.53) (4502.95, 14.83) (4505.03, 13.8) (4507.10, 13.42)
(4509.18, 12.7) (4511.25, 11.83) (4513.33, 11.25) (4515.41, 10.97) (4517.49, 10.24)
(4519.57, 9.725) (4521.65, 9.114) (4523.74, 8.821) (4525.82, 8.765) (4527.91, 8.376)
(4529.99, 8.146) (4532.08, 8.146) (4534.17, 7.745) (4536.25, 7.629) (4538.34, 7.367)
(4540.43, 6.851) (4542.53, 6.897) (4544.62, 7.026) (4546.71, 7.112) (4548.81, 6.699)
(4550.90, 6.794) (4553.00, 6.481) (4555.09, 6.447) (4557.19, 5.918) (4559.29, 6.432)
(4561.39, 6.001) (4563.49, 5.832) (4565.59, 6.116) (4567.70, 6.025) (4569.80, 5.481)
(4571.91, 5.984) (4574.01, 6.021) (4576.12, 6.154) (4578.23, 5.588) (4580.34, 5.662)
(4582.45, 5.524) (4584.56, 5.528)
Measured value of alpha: 2.6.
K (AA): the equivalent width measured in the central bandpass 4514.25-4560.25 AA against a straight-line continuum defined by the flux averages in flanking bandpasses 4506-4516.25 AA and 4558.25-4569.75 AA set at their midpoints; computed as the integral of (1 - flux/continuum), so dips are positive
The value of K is 6.4 AA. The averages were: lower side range 12.1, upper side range 6.03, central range 7.81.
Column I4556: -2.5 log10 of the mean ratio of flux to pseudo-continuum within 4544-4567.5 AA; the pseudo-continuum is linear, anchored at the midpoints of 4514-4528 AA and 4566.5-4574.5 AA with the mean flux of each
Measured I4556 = 0.09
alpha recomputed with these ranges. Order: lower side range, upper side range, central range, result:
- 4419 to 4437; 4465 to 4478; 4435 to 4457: 2.4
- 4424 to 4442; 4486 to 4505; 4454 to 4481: 2.9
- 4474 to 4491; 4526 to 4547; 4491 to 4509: -4.9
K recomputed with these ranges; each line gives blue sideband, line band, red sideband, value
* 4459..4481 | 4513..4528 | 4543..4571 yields -2.7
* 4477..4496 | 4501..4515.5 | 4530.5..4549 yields -2.0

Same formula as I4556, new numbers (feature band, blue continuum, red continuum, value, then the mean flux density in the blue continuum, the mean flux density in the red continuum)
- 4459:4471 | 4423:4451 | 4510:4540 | -0.22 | 6.94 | 9.13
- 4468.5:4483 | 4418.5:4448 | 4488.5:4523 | -0.16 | 6.76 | 13.3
